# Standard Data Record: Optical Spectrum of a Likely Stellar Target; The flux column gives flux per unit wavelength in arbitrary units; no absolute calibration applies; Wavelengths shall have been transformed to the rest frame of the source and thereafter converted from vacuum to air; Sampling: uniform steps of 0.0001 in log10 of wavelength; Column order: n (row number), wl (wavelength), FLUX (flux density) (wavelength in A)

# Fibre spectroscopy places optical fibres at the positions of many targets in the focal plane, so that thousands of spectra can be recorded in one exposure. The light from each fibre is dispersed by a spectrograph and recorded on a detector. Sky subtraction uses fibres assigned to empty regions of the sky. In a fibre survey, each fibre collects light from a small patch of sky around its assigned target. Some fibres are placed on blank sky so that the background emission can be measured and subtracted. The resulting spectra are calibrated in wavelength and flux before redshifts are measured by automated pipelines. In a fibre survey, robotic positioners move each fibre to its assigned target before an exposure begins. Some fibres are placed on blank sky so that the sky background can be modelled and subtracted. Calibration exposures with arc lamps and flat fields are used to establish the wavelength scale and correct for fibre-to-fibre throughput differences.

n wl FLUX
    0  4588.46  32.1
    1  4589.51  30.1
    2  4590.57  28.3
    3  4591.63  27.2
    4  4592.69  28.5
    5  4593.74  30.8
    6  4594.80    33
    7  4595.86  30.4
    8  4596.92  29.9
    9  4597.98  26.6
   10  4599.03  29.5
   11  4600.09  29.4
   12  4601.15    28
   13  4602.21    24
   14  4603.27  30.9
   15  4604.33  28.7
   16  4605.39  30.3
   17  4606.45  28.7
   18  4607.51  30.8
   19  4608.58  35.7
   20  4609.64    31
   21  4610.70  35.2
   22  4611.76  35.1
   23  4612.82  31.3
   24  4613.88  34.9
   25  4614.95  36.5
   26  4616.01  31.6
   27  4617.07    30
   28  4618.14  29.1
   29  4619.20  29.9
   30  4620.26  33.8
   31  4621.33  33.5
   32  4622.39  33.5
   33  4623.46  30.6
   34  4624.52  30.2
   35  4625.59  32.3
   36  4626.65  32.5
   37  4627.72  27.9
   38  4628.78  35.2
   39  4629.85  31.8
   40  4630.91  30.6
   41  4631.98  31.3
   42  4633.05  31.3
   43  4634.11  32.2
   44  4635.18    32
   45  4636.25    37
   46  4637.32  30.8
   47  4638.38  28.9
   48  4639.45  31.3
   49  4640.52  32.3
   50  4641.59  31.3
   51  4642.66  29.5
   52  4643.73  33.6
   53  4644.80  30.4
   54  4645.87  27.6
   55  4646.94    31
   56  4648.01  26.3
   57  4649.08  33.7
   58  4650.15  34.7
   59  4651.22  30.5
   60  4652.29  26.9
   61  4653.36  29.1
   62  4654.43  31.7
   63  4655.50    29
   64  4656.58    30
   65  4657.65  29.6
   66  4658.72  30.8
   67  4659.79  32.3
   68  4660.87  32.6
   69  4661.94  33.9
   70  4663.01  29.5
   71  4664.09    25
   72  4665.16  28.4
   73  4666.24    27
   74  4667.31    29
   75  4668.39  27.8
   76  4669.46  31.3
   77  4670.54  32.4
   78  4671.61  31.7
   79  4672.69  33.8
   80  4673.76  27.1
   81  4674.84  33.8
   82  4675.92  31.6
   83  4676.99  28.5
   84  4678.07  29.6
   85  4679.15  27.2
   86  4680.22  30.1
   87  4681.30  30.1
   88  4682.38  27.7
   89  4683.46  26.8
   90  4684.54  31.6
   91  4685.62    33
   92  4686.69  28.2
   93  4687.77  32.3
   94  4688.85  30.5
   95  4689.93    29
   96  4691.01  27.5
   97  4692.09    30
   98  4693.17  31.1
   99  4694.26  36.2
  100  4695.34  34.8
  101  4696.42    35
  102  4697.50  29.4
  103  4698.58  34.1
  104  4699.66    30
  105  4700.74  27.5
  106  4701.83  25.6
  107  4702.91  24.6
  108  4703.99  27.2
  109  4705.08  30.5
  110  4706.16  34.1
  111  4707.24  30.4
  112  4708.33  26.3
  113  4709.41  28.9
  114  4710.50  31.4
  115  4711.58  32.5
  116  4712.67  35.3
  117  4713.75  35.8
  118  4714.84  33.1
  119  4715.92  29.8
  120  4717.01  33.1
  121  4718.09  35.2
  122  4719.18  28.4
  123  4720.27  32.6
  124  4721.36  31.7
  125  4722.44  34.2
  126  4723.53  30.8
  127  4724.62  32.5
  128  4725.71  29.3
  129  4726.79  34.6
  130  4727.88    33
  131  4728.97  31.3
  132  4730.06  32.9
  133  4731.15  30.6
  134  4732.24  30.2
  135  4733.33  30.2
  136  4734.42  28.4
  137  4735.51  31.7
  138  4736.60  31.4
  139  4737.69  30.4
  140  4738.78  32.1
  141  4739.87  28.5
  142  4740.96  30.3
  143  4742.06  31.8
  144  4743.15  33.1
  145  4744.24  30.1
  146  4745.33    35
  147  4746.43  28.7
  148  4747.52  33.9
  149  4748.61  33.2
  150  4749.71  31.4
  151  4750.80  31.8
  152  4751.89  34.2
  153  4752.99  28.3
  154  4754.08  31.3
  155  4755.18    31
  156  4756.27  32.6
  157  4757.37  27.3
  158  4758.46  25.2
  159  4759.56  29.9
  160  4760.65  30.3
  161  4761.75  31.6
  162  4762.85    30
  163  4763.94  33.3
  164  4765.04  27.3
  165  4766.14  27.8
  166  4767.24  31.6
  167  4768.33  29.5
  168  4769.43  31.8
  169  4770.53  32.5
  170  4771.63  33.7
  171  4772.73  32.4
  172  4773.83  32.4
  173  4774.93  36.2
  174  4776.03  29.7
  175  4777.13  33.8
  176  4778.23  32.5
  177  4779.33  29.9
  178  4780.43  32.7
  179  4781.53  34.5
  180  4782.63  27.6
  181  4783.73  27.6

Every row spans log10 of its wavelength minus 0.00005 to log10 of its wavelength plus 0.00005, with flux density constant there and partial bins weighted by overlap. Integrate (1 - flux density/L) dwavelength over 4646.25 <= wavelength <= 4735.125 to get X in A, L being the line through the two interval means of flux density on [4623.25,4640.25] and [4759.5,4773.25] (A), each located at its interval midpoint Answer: 1.88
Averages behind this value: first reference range 31.7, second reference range 30.9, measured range 30.7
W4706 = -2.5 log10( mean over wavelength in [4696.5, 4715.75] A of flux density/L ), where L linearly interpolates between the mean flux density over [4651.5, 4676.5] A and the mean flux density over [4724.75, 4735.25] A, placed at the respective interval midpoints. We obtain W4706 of 0.01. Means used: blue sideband 30.2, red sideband 31.2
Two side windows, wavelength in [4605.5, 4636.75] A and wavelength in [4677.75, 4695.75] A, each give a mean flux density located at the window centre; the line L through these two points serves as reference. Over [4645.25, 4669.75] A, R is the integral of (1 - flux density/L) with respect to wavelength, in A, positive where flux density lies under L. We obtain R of 1.0 A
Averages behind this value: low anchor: 32.2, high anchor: 30.3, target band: 29.9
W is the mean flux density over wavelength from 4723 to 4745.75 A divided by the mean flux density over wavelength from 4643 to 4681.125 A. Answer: 1.0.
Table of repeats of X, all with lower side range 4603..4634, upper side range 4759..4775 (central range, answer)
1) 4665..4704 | 1.8 A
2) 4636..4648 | 0.3 A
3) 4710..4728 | -0.6 A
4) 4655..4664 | 0.3 A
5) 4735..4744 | 0.1 A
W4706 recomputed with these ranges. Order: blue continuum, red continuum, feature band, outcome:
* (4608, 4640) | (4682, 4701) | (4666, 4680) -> 0.04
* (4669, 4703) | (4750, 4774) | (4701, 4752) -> -0.02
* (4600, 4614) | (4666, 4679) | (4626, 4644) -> -0.04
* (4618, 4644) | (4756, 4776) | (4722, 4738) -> -0.01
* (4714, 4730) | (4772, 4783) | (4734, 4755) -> 0.03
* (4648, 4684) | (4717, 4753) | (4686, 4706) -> 0.02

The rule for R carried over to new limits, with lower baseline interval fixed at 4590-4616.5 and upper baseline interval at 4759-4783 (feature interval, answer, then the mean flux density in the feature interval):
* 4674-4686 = 0.4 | 29.9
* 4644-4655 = 0.2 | 30.3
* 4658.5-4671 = 0.4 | 30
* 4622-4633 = -0.3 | 31.5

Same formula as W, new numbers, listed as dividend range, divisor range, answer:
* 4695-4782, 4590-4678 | 1.02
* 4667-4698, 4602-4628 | 0.97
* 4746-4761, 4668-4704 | 1.01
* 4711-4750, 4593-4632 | 1.02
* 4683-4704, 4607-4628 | 0.94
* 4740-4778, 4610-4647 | 0.98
